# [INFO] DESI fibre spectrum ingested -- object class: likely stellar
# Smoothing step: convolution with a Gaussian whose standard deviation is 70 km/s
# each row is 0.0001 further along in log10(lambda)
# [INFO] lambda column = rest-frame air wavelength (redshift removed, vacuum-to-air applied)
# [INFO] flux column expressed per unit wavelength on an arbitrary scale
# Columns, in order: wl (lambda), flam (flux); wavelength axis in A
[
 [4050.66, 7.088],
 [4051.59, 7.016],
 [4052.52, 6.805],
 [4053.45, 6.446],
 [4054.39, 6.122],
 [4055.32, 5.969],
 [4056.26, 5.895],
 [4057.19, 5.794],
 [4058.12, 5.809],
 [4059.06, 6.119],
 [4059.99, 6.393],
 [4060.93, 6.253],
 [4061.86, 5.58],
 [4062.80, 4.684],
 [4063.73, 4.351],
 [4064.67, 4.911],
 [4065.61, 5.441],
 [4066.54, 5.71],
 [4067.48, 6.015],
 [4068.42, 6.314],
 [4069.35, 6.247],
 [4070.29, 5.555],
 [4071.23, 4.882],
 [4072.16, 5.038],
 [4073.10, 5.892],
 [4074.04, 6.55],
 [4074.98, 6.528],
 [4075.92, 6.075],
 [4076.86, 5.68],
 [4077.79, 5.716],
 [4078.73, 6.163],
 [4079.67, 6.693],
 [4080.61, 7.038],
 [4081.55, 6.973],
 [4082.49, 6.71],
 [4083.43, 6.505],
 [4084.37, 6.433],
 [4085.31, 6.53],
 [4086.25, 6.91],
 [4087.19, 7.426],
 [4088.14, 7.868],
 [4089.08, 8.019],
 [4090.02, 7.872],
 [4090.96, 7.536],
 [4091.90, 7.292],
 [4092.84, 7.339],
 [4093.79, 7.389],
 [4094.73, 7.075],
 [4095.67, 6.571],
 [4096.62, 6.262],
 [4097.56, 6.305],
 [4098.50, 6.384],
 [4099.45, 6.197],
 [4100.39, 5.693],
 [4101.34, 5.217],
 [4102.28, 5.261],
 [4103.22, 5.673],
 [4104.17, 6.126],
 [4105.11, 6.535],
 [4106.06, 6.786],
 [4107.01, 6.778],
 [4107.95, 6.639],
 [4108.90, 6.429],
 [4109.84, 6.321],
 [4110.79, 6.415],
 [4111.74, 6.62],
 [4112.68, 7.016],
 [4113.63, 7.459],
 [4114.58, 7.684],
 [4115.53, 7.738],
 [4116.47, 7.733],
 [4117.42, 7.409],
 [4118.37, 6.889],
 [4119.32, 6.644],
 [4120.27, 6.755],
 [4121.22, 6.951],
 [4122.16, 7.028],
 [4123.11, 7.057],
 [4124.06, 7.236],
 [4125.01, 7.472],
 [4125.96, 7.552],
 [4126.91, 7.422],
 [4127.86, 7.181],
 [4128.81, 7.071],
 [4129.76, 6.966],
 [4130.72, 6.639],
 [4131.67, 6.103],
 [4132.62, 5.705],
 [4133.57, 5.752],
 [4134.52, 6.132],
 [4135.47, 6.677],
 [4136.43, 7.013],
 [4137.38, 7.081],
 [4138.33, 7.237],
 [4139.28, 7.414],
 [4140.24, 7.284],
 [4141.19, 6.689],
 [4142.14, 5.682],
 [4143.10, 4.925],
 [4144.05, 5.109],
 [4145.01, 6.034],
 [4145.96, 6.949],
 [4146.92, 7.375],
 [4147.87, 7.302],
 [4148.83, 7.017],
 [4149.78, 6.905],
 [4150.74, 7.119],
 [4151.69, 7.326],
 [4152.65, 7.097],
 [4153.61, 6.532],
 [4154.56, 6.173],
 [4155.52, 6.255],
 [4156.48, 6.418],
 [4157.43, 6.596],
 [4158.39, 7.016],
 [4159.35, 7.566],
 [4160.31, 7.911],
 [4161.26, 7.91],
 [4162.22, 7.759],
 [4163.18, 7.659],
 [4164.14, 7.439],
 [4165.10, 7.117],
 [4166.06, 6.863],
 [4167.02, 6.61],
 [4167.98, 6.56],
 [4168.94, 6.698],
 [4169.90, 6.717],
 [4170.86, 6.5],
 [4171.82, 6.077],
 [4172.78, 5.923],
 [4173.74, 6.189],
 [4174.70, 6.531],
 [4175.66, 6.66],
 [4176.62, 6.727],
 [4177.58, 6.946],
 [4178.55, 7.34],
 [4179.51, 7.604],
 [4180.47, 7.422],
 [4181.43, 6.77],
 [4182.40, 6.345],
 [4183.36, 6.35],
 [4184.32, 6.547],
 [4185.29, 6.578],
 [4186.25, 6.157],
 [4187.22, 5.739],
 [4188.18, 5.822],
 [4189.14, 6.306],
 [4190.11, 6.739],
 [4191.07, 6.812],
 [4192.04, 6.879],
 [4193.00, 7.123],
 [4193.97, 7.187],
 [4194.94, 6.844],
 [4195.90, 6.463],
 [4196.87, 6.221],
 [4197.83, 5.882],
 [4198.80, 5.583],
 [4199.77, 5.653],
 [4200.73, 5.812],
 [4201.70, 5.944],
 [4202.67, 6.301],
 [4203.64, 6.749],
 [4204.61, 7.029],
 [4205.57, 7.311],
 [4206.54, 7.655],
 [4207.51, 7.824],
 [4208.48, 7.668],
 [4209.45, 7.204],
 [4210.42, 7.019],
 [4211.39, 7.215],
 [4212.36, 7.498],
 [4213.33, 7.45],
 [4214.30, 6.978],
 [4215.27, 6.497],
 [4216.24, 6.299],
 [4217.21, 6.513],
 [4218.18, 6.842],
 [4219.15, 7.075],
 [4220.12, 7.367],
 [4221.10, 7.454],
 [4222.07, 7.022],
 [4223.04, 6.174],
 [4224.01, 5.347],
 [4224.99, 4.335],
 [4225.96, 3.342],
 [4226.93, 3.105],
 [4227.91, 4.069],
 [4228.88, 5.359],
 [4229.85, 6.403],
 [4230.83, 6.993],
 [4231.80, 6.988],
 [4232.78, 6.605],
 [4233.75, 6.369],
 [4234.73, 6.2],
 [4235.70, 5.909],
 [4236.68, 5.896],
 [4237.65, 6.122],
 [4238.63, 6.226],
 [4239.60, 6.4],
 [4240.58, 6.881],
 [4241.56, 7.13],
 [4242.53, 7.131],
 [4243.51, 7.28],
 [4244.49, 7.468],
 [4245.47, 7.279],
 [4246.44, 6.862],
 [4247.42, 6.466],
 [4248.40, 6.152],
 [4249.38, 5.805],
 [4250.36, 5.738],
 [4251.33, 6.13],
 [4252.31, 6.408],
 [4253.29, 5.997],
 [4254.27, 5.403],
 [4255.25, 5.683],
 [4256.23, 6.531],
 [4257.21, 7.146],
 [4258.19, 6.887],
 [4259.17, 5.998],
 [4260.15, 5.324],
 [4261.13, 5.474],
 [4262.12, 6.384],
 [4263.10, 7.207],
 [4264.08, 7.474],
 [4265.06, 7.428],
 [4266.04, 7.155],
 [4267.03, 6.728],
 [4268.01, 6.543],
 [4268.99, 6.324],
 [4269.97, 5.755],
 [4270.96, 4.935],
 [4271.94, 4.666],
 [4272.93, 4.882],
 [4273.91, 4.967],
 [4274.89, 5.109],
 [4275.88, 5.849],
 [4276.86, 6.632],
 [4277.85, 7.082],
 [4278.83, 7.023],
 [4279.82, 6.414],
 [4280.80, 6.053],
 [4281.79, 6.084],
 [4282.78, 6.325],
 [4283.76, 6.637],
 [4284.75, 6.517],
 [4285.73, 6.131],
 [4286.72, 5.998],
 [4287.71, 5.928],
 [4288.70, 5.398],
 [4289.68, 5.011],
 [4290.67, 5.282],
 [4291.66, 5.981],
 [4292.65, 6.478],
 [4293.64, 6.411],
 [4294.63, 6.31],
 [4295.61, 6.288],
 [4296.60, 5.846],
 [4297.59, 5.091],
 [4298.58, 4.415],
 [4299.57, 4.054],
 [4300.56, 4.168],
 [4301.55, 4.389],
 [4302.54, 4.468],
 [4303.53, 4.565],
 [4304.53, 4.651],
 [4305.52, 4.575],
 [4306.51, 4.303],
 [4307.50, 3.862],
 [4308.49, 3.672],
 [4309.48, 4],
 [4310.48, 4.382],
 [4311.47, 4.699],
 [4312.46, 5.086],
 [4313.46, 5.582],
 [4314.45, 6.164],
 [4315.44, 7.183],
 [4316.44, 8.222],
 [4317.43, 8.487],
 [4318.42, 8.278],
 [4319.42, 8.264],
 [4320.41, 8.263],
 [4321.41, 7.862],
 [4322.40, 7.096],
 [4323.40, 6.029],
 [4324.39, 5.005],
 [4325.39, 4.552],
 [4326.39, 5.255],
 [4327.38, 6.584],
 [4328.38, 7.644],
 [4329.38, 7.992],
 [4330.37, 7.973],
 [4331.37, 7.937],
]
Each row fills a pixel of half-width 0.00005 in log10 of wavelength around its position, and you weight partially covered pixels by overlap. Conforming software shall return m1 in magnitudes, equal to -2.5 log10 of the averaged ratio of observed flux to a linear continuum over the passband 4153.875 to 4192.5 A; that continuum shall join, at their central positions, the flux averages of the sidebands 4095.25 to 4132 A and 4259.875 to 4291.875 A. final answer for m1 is -0.04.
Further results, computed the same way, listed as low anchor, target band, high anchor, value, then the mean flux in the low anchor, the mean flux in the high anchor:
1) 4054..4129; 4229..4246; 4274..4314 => -0.16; 6.5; 5.41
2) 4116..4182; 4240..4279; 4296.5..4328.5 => -0.05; 6.85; 5.63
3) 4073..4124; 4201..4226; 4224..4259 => -0.08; 6.73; 6.12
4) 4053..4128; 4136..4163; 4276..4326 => -0.09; 6.49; 5.82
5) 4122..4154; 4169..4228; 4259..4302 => -0.02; 6.76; 5.91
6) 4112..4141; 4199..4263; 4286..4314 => -0.10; 7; 5.04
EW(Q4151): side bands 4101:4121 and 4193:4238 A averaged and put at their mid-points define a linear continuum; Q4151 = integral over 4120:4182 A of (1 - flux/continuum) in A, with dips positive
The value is -2.4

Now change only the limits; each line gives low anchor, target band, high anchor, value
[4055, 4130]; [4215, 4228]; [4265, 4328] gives 0.47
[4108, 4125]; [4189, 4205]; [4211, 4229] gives -0.32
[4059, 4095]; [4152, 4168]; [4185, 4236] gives -1.64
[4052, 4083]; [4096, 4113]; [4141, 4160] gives -0.02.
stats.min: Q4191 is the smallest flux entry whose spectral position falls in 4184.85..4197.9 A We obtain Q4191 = 5.739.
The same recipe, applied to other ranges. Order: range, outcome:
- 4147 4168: 6.173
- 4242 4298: 4.666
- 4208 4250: 3.105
